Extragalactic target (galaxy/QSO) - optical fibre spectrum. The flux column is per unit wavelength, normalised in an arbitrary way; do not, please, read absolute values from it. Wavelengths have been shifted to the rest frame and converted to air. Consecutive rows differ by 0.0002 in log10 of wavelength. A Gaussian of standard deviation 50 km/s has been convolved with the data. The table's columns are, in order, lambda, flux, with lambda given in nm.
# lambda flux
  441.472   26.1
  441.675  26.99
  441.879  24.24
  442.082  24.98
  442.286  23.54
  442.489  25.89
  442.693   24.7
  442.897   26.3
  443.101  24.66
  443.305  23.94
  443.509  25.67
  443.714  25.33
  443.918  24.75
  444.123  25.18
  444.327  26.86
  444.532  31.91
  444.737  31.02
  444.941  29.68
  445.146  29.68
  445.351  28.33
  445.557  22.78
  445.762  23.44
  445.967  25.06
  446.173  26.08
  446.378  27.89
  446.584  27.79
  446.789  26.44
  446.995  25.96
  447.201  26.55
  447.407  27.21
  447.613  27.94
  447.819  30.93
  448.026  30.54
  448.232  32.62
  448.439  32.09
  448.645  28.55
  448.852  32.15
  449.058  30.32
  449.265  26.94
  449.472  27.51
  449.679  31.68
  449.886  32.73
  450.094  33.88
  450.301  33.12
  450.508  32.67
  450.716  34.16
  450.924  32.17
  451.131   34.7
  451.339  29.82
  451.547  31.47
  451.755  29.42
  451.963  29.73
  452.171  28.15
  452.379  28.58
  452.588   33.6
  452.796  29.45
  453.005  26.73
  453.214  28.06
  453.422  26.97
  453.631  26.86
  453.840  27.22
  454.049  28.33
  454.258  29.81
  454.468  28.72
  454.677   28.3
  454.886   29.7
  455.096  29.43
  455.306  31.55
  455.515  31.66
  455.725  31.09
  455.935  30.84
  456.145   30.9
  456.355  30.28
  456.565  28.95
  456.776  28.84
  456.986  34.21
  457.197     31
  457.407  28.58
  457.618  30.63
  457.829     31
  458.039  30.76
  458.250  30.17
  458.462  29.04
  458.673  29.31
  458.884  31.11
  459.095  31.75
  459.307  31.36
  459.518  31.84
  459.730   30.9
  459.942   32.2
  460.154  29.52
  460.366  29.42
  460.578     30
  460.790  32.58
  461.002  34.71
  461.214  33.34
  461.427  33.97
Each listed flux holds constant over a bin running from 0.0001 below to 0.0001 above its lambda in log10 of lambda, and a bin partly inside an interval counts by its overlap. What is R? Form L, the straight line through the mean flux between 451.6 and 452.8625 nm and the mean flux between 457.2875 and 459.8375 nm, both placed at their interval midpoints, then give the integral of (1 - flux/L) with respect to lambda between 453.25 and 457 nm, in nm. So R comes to 0.086 nm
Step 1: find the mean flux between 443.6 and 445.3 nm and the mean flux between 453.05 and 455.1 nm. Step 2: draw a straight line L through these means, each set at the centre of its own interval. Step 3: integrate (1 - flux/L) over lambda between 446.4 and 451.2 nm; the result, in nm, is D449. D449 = -0.37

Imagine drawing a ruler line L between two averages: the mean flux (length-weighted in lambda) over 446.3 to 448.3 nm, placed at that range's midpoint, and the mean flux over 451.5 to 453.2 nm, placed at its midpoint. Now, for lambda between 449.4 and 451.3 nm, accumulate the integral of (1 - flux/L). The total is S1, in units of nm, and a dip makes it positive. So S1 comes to -0.23 nm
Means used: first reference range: 28.3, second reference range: 29.5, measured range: 32.5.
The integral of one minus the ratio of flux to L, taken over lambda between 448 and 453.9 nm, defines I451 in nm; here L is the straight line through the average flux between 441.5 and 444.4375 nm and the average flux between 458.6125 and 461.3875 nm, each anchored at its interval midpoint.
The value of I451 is -0.479 nm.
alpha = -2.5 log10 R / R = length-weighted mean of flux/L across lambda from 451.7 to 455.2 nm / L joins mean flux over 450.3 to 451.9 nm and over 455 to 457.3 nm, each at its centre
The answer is 0.10 mag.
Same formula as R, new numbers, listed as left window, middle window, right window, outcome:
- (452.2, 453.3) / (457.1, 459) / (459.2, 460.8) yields 0.02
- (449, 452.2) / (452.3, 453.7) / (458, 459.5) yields 0.11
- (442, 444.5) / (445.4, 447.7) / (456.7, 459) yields 0.03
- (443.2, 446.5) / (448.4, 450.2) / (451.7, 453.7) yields -0.18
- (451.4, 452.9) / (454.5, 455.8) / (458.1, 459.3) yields 0.00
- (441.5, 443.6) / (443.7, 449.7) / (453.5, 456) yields -0.34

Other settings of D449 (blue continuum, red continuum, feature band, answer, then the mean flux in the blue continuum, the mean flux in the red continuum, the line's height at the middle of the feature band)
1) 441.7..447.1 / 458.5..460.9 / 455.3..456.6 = -0.05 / 26.2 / 30.9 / 29.7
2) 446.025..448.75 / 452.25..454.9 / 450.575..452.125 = -0.16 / 28.5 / 28.6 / 28.5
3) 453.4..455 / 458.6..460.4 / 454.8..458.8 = -0.12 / 28.3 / 30.9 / 29.6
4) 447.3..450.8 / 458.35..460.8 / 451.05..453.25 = 0.06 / 30.9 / 30.7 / 30.8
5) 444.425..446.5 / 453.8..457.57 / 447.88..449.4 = -0.11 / 27.6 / 30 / 28.3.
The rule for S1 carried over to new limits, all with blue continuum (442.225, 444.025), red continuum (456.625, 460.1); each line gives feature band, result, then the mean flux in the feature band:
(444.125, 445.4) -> -0.18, 29.3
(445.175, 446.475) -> 0.01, 25.8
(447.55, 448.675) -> -0.16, 30.7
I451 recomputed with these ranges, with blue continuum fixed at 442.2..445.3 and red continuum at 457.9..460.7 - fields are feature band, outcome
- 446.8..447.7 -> 0.02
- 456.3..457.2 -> -0.02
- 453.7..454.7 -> 0.03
